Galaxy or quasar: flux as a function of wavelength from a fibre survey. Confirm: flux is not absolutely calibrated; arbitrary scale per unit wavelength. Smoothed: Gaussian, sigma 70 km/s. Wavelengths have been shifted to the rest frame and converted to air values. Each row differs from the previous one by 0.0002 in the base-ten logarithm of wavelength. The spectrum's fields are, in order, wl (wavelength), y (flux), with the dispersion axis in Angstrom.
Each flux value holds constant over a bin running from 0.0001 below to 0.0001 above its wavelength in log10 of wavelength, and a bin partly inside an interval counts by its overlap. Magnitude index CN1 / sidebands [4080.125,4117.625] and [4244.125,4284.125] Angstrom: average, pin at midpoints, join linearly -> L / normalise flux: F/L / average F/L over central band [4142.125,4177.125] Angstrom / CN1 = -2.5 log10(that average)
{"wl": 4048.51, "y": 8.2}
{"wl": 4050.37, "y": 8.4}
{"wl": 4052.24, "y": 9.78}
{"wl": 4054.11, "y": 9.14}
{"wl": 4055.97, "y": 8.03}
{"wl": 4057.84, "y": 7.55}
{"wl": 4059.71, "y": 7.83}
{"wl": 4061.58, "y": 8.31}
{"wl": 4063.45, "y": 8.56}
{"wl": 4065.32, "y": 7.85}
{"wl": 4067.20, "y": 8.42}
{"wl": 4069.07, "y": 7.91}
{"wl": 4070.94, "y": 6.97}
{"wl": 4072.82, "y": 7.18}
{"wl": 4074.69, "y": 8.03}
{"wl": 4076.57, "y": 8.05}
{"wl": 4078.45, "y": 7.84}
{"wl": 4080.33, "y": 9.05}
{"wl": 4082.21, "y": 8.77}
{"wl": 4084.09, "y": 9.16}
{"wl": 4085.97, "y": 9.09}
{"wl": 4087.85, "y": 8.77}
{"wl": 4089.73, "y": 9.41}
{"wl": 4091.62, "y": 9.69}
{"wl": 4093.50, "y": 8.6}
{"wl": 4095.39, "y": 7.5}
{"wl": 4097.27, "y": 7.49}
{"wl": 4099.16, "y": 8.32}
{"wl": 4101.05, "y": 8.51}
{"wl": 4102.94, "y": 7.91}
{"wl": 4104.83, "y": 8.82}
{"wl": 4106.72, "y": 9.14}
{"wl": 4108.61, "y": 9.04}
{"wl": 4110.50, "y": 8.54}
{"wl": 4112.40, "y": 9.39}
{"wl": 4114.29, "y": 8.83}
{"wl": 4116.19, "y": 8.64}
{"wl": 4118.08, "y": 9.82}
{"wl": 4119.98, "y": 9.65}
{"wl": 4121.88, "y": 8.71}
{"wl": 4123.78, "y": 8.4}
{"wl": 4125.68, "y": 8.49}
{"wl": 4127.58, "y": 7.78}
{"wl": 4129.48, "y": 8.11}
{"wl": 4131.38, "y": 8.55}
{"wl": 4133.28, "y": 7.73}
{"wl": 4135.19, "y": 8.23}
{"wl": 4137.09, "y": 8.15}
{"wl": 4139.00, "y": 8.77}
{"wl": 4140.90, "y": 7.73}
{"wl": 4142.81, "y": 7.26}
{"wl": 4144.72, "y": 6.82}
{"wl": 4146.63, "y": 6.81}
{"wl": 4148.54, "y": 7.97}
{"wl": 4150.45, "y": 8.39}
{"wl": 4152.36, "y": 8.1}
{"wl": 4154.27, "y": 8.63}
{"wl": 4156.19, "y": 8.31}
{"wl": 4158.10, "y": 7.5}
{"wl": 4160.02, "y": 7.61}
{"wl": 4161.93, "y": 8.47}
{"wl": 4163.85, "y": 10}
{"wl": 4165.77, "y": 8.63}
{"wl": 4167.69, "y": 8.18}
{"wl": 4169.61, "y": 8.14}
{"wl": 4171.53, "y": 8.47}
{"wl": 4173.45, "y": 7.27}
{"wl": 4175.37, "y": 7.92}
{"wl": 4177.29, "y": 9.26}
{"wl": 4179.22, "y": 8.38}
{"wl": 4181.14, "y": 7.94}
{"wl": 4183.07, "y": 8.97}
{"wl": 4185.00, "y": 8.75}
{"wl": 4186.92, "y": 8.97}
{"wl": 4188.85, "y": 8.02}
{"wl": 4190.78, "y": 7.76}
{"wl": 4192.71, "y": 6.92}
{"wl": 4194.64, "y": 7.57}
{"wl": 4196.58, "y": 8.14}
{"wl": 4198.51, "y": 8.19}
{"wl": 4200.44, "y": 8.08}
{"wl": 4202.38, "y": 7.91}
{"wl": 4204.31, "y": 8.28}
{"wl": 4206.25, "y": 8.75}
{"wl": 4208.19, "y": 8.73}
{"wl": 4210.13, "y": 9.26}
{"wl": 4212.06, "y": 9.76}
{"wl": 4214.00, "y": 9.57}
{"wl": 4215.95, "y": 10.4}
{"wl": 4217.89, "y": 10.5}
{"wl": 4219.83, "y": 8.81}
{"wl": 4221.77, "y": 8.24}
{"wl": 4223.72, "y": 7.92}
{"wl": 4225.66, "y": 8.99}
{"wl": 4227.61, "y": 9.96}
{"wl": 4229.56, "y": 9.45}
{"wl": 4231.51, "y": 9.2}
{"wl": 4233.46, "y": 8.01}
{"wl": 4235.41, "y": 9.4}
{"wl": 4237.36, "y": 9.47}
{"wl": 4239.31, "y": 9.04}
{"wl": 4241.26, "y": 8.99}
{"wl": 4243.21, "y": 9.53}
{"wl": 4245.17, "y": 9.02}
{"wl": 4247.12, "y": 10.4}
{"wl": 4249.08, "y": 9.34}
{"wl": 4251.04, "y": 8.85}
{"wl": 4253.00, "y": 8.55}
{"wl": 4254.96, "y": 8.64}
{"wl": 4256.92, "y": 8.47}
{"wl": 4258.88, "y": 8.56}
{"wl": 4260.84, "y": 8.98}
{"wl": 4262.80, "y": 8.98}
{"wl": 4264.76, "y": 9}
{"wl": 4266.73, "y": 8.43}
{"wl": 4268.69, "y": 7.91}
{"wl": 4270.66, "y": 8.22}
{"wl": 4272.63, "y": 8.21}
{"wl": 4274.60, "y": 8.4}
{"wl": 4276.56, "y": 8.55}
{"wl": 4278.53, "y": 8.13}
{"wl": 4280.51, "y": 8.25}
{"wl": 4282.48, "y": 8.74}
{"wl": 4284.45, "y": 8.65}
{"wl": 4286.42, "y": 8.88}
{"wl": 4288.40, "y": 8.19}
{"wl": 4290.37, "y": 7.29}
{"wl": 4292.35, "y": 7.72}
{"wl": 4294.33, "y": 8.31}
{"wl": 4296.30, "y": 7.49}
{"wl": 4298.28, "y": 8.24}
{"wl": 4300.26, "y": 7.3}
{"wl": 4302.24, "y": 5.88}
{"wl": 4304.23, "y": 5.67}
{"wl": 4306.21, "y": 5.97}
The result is 0.085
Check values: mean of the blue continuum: 8.74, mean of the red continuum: 8.68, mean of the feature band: 8.06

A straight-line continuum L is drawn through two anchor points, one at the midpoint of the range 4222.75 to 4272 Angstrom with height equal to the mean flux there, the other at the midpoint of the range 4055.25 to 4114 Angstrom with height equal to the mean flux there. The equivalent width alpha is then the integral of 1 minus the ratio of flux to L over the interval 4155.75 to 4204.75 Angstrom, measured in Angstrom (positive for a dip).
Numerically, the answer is 2.75 Angstrom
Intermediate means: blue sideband 8.39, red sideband 8.93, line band 8.22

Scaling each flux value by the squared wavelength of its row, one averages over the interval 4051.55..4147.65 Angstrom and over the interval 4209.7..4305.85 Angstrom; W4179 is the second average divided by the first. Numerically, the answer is 1.11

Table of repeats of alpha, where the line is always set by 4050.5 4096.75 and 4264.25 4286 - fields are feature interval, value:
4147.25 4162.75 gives 0.6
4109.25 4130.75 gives -0.9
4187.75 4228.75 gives -1.3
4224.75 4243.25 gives -1.7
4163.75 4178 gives 0.0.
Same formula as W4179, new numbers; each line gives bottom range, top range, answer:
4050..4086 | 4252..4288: 1.14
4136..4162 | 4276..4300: 1.11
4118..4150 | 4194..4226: 1.12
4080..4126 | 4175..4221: 1.03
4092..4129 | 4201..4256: 1.12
